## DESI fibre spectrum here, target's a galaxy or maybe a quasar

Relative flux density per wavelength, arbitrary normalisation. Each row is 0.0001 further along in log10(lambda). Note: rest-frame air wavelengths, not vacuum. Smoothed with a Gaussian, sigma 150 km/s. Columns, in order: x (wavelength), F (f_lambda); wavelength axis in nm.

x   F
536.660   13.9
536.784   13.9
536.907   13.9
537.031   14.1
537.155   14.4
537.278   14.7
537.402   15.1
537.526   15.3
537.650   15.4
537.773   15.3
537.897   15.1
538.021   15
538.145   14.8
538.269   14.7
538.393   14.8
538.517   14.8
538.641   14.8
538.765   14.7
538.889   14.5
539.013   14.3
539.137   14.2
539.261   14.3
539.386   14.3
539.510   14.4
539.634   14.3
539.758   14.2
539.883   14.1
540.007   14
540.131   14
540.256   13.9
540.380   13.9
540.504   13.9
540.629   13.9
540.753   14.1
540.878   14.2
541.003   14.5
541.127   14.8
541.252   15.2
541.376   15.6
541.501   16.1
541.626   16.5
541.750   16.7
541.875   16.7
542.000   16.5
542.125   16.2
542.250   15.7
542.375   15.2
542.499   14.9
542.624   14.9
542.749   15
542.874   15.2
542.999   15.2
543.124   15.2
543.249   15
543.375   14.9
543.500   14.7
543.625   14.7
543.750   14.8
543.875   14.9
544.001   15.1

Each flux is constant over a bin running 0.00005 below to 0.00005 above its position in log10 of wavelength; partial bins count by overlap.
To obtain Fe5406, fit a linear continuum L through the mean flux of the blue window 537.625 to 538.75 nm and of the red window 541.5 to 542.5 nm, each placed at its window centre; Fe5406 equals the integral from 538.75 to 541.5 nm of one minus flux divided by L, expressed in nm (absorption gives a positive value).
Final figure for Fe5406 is 0.21 nm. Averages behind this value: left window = 14.9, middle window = 14.4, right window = 16.1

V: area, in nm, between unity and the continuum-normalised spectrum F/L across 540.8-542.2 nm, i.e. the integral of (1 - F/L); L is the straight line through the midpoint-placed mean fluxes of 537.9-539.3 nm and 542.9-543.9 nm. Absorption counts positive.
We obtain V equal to -0.08 nm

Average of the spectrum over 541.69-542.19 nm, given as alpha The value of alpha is 16.5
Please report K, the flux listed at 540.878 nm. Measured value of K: 14.2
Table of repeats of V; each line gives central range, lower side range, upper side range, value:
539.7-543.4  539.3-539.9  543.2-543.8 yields -0.121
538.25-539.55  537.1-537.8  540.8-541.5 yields 0.042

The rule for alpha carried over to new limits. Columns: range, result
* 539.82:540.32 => 14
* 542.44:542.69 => 14.9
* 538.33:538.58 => 14.8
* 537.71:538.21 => 15.1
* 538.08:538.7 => 14.8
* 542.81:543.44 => 15.1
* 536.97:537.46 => 14.6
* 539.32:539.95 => 14.2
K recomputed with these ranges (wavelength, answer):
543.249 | 15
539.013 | 14.3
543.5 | 14.7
